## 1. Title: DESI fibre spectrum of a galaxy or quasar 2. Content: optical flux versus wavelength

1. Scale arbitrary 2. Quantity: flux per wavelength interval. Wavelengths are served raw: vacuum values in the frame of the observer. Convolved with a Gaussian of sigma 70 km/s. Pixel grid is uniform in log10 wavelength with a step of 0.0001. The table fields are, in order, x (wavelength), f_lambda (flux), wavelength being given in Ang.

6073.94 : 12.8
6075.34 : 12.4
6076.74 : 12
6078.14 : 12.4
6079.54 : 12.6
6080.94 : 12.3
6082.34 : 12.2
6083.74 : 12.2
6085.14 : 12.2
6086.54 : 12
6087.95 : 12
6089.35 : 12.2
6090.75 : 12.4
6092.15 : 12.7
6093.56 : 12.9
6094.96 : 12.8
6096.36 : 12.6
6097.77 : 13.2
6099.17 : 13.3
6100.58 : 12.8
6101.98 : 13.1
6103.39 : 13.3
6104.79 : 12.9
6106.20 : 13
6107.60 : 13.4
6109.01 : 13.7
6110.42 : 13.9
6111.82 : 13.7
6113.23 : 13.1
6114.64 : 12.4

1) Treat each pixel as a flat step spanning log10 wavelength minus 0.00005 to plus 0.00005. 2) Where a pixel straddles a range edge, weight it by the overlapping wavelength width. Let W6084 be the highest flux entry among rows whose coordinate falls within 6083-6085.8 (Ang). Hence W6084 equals 12.2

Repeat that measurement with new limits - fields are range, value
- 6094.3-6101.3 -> 13.3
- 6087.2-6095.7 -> 12.9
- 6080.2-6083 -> 12.3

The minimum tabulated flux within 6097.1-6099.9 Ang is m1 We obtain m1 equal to 13.2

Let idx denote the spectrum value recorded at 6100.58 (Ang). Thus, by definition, 12.8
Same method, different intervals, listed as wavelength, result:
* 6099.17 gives 13.3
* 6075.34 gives 12.4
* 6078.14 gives 12.4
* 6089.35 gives 12.2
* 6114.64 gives 12.4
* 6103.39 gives 13.3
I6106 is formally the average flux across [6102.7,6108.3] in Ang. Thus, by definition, 13.2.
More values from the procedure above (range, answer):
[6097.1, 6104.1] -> 13.1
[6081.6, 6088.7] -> 12.1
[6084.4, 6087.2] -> 12.1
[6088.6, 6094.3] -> 12.6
